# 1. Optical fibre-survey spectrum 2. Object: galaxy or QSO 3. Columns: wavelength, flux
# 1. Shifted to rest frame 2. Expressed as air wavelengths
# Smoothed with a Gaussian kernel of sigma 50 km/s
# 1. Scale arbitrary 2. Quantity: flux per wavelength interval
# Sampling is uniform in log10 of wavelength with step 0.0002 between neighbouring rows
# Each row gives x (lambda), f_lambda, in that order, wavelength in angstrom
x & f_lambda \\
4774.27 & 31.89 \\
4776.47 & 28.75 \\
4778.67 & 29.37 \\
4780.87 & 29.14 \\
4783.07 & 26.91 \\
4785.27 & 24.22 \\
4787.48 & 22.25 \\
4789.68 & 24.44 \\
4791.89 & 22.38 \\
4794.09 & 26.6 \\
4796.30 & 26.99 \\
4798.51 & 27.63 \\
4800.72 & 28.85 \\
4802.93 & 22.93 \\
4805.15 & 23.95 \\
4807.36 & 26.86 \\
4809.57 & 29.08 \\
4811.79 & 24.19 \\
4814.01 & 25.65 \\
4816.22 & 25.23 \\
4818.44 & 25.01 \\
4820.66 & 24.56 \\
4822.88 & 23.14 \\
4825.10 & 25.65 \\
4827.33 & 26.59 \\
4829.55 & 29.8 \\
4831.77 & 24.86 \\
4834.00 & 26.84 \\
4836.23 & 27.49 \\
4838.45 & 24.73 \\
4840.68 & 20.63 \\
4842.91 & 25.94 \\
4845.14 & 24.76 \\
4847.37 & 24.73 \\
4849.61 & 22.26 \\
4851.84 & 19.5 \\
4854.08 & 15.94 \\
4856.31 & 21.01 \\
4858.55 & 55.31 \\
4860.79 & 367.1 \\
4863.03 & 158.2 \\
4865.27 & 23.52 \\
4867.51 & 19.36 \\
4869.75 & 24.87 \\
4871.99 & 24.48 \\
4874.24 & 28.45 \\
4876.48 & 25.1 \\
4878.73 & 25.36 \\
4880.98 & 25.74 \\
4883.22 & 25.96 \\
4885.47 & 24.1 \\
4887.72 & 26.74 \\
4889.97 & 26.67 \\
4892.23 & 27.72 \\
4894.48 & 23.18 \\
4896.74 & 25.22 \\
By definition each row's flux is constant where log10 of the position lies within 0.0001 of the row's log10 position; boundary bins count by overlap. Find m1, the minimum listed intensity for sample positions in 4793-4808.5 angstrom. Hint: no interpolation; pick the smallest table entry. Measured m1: 22.93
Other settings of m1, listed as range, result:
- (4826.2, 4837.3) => 24.86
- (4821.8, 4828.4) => 23.14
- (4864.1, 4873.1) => 19.36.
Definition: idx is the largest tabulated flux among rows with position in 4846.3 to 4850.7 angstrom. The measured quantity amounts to 24.73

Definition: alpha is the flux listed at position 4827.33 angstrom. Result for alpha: 26.59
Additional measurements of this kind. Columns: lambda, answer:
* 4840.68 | 20.63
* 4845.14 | 24.76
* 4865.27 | 23.52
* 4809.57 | 29.08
